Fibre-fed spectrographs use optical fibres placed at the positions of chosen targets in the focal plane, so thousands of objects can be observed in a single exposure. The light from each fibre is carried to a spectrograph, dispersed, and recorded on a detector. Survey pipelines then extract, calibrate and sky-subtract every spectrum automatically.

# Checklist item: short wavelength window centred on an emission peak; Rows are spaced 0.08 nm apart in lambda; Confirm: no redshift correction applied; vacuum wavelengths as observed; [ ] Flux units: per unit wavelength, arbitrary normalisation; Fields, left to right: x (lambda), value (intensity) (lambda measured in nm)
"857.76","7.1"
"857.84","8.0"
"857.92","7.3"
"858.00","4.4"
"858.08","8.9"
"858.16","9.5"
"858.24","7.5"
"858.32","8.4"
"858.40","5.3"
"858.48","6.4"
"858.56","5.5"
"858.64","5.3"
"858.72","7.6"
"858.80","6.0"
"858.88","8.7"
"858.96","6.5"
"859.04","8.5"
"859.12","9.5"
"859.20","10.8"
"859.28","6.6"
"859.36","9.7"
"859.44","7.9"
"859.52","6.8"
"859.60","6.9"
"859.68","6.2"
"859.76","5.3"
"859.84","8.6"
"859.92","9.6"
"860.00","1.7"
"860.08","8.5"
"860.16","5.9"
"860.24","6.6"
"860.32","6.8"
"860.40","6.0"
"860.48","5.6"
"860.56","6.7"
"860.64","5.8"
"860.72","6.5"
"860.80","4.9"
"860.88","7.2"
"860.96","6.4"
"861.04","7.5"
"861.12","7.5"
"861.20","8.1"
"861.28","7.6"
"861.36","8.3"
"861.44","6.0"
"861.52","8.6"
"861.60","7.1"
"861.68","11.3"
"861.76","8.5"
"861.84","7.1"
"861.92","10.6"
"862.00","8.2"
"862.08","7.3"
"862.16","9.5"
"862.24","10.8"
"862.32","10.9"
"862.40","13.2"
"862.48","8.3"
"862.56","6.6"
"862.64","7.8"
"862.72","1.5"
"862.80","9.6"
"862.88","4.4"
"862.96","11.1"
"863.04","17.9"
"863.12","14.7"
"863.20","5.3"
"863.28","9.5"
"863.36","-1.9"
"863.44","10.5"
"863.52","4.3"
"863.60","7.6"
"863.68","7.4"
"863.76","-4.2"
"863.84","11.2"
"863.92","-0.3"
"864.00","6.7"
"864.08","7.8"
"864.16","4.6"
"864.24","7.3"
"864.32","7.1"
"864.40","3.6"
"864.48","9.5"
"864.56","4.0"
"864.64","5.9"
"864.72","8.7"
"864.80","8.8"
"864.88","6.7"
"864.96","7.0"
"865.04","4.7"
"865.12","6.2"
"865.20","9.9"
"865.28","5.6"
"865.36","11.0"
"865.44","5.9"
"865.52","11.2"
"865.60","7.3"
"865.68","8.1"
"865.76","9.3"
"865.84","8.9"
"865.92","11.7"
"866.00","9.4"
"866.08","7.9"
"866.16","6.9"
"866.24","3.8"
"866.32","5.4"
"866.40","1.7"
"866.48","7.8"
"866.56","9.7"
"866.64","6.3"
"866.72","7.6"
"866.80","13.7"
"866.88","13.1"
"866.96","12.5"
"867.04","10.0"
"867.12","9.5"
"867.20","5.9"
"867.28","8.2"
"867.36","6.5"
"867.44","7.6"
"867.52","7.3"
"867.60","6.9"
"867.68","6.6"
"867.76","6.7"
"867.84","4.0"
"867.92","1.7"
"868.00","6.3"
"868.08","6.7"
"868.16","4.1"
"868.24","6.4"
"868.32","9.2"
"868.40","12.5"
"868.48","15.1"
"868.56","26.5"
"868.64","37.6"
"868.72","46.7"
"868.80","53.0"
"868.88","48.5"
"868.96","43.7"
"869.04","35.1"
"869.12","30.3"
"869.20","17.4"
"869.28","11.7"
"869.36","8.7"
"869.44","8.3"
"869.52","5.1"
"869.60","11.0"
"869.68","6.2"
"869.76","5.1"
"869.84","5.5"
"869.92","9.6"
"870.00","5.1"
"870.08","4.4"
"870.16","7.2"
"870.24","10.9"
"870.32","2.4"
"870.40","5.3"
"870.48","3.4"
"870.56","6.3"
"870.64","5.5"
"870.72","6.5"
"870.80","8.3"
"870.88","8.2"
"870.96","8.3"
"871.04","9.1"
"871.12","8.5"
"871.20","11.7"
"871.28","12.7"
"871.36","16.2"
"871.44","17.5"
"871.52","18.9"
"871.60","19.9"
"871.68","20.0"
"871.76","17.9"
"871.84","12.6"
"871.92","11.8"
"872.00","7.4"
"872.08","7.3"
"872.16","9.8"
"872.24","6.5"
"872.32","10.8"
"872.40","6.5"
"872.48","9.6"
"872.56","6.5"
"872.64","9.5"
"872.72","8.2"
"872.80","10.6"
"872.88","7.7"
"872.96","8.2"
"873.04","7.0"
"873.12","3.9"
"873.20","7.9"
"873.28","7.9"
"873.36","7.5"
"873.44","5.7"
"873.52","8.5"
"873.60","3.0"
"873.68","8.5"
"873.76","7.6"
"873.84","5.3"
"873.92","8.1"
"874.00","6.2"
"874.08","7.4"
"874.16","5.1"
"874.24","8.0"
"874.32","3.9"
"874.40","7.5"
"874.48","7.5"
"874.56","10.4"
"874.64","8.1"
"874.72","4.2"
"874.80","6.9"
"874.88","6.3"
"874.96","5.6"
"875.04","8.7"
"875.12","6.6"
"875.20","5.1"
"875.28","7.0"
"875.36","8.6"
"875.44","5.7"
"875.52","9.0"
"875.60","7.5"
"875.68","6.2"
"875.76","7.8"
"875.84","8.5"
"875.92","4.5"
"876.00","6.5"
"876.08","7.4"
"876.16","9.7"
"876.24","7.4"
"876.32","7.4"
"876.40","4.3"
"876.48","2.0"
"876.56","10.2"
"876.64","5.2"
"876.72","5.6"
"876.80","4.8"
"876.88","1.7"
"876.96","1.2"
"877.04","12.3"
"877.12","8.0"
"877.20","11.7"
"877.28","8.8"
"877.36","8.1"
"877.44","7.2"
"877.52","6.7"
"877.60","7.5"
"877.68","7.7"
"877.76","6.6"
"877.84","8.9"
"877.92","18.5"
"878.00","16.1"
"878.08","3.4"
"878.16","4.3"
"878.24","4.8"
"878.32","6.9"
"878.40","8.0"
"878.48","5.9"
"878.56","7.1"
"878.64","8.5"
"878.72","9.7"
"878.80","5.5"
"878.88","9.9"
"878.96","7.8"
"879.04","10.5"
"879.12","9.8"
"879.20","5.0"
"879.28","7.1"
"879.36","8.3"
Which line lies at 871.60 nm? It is [N II] 6583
